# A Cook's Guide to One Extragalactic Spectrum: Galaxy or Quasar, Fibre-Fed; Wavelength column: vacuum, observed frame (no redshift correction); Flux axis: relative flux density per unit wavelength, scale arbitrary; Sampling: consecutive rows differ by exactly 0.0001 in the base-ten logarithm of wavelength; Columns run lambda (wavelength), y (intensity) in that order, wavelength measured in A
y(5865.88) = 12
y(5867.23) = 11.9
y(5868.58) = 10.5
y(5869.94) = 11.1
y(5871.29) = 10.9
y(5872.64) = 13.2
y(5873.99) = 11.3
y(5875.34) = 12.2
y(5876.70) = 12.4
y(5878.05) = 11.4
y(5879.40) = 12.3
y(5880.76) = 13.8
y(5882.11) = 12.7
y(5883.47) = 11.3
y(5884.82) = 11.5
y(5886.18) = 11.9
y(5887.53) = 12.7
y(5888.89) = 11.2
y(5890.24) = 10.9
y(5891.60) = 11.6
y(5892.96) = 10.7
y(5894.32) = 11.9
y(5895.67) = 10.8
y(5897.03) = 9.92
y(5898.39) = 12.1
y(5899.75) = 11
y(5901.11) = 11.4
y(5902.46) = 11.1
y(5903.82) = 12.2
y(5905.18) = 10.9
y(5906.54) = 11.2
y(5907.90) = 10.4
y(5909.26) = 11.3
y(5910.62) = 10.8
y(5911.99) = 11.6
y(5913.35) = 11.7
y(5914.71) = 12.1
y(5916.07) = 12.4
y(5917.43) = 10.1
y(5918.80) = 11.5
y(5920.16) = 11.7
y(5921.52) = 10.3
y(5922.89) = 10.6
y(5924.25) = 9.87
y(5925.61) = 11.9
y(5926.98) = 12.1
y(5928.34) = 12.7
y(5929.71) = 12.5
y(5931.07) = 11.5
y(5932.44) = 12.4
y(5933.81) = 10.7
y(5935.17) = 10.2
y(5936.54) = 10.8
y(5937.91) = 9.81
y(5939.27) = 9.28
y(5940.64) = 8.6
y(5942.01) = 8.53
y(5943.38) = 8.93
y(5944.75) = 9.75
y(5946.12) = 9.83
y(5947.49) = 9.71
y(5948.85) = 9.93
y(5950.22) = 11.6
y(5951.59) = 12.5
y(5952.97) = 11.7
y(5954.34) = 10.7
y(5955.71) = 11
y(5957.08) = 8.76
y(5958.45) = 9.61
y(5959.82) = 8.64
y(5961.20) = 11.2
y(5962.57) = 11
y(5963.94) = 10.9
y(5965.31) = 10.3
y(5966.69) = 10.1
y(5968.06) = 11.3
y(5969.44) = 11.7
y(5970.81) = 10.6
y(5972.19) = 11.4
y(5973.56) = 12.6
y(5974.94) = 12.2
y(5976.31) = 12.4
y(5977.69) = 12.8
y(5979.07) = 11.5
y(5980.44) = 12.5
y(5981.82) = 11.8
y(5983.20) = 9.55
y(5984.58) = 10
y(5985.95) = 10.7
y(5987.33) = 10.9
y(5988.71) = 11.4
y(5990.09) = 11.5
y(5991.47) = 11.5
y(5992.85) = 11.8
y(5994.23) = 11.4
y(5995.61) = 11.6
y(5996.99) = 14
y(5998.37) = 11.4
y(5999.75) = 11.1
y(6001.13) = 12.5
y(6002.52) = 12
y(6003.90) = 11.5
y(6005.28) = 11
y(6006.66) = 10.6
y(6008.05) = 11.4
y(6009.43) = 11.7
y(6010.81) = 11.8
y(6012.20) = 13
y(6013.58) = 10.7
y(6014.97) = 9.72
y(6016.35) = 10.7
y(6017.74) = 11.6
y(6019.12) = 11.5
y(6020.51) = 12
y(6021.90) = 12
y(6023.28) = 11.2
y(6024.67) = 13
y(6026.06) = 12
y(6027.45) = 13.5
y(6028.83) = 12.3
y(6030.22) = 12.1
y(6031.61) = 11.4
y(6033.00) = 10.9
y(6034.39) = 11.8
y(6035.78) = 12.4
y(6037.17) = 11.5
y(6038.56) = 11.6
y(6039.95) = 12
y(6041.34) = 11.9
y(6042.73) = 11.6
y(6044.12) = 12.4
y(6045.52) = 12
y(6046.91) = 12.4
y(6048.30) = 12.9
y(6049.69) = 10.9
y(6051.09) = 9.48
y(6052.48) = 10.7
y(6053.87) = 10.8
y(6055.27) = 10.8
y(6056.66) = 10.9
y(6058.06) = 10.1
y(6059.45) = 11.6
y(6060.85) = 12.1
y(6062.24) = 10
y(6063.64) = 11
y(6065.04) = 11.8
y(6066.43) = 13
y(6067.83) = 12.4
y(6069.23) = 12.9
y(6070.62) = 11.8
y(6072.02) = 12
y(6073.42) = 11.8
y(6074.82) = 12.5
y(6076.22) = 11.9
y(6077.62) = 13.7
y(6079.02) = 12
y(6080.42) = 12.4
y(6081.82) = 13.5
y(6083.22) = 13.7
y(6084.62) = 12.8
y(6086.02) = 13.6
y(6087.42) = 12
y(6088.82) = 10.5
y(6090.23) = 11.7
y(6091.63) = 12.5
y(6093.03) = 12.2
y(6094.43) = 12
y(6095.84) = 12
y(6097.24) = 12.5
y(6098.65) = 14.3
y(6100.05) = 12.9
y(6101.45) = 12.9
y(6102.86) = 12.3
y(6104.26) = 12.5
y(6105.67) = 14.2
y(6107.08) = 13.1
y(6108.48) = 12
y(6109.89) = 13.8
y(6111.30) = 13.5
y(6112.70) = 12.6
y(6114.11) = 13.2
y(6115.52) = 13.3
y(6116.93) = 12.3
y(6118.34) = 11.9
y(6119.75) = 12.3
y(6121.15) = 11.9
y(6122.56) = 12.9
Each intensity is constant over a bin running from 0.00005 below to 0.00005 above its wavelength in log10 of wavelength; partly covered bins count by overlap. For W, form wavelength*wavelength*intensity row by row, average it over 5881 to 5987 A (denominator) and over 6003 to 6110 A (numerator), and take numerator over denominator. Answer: 1.13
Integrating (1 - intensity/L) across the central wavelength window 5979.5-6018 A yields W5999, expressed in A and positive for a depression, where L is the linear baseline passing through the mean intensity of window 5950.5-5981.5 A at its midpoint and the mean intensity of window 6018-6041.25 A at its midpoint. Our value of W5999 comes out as 0.54 A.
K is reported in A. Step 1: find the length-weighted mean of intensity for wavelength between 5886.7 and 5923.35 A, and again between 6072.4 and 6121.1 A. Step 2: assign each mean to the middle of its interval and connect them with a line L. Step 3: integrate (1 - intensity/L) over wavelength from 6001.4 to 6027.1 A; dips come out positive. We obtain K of 1.0 A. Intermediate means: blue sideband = 11.3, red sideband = 12.6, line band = 11.6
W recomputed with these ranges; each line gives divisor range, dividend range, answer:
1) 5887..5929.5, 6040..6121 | 1.14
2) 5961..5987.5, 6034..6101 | 1.10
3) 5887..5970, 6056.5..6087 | 1.17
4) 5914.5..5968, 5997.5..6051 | 1.13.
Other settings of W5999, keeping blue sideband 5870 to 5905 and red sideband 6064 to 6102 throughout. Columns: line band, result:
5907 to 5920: 0.5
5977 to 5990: 0.9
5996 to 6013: 0.5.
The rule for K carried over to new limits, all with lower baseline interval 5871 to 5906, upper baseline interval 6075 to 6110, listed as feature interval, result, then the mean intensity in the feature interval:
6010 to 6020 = 0.80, 11.3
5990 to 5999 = 0.20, 11.9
